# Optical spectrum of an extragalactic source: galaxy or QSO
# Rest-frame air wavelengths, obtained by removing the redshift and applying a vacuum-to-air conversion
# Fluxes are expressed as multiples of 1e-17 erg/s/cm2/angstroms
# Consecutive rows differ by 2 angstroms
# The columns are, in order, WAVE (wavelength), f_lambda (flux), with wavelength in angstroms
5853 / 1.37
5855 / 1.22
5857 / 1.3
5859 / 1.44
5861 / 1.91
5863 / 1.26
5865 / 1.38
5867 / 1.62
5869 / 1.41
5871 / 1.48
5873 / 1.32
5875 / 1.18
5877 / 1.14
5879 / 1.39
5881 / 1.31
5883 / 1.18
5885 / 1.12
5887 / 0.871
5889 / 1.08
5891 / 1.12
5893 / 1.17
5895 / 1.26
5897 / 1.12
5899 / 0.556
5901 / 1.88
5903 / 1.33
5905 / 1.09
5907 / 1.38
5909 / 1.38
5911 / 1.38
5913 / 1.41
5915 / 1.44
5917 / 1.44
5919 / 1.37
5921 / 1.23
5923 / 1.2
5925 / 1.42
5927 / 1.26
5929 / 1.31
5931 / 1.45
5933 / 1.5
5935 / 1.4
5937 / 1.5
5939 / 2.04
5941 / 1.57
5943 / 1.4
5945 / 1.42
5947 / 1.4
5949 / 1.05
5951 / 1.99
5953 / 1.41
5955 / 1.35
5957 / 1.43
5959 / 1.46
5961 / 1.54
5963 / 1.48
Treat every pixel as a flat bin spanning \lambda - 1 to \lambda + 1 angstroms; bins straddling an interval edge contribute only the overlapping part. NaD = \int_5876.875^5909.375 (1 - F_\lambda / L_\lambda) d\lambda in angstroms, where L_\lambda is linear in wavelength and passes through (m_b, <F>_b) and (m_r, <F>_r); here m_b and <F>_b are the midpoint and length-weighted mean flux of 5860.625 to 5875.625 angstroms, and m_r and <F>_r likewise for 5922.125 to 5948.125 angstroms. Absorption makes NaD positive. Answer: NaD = 5.48 angstroms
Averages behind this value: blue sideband 1.43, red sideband 1.45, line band 1.2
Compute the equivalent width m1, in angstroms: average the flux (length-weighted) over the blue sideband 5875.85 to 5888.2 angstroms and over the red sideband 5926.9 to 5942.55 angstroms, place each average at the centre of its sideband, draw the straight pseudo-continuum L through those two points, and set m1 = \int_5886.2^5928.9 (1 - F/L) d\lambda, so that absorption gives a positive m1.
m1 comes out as 2.5 angstroms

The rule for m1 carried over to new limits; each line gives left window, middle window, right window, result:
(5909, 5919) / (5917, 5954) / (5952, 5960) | -0.8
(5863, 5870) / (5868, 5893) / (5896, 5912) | 2.9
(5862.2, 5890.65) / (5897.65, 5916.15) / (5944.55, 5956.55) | 0.3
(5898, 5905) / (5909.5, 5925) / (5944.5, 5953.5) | -0.6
